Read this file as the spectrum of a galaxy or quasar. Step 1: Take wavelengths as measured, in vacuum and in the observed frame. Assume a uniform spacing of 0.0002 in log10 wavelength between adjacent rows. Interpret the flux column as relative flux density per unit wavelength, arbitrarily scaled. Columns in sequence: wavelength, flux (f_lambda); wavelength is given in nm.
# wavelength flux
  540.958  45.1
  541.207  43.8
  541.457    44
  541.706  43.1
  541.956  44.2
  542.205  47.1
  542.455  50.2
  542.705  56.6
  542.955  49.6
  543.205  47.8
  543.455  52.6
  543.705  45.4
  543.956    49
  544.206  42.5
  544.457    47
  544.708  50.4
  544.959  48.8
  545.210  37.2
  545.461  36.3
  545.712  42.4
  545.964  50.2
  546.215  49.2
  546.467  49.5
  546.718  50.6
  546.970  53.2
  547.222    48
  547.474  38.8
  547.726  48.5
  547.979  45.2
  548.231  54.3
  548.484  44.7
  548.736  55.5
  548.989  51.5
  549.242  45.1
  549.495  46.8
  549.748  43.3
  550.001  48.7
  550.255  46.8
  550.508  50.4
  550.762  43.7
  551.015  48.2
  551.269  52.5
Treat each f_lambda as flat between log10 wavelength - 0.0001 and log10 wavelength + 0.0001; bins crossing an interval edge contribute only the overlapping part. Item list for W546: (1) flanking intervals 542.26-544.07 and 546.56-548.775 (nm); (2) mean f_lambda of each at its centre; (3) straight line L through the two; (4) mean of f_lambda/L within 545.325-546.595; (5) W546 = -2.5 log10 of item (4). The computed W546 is 0.08 mag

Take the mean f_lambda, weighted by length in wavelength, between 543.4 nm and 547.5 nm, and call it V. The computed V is 46.6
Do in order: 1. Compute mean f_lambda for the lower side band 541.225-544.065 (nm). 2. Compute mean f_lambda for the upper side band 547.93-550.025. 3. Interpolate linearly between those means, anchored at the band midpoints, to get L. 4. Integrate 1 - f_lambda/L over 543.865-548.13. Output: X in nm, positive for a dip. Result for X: 0.170 nm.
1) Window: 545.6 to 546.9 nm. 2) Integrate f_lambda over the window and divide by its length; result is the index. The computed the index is 48.7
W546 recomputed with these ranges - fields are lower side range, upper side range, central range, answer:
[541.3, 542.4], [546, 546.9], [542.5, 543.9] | -0.09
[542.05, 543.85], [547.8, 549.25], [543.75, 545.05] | 0.05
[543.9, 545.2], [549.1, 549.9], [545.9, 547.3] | -0.09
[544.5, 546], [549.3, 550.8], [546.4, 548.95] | -0.08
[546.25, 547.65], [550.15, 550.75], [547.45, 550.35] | 0.00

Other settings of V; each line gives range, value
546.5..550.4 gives 48.1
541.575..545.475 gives 47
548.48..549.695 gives 48.8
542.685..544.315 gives 48.7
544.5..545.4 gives 44.9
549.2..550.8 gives 46.6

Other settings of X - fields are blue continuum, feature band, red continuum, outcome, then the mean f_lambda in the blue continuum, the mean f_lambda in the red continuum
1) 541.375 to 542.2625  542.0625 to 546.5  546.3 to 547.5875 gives -0.10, 44.5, 48.2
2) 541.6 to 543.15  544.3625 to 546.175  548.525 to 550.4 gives 0.13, 48.5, 48.1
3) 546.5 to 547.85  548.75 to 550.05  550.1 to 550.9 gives -0.01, 48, 47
